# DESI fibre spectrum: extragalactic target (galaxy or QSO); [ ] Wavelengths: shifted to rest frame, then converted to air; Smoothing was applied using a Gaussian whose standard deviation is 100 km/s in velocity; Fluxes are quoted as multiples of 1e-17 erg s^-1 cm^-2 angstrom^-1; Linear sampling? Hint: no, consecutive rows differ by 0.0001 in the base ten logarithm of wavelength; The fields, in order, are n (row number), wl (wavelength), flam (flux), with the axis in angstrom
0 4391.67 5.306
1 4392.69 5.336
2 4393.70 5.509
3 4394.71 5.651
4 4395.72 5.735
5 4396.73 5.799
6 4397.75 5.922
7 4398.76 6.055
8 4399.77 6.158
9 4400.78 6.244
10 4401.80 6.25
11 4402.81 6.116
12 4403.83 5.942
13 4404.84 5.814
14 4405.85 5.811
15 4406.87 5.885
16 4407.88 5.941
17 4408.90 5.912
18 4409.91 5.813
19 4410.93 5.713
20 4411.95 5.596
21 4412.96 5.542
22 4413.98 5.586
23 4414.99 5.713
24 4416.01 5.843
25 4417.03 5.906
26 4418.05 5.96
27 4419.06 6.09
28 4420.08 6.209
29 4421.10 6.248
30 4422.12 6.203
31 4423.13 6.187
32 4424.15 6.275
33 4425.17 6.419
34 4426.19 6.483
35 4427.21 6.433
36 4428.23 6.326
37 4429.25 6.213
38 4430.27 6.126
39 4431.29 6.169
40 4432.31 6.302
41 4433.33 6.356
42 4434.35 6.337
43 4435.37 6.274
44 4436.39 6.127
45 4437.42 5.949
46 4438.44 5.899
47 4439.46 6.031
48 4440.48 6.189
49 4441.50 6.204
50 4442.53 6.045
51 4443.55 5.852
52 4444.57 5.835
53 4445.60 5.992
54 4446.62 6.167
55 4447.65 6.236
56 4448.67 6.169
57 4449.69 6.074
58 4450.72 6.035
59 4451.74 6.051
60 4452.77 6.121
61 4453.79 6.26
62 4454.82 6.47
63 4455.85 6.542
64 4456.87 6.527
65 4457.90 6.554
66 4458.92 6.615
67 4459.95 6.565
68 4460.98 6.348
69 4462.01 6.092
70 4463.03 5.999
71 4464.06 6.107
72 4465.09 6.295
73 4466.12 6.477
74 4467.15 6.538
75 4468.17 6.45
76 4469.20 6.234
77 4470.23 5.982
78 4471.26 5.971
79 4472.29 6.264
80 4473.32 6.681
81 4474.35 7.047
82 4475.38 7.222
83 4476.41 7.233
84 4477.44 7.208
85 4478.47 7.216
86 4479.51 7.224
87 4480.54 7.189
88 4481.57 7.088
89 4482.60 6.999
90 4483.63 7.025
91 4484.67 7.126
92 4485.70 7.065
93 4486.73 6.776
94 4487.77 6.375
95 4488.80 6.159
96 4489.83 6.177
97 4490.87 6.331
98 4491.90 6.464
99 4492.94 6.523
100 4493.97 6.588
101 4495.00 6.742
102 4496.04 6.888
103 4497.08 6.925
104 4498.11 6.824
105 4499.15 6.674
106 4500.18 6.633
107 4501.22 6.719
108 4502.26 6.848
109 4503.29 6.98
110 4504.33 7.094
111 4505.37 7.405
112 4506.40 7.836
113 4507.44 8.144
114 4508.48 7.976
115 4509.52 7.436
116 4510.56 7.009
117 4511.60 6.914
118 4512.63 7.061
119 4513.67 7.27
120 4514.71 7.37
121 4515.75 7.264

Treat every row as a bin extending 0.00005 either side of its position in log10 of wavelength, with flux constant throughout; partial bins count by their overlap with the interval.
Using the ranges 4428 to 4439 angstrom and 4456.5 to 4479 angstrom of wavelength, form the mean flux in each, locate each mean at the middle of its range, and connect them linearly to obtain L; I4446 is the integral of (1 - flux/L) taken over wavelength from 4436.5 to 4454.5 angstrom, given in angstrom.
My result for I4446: 0.7 angstrom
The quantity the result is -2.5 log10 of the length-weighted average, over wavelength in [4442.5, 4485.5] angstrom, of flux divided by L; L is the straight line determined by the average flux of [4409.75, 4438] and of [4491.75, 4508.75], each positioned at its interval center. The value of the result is 0.01 mag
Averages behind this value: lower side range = 6.09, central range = 6.49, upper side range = 7.01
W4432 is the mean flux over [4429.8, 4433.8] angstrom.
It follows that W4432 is 6.24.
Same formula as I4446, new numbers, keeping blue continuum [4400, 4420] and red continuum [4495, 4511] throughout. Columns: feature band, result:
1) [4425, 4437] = -0.23 angstrom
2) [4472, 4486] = -0.48 angstrom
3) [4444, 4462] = 0.58 angstrom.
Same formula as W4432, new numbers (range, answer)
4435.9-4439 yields 5.98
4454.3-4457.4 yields 6.5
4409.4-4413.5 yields 5.66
